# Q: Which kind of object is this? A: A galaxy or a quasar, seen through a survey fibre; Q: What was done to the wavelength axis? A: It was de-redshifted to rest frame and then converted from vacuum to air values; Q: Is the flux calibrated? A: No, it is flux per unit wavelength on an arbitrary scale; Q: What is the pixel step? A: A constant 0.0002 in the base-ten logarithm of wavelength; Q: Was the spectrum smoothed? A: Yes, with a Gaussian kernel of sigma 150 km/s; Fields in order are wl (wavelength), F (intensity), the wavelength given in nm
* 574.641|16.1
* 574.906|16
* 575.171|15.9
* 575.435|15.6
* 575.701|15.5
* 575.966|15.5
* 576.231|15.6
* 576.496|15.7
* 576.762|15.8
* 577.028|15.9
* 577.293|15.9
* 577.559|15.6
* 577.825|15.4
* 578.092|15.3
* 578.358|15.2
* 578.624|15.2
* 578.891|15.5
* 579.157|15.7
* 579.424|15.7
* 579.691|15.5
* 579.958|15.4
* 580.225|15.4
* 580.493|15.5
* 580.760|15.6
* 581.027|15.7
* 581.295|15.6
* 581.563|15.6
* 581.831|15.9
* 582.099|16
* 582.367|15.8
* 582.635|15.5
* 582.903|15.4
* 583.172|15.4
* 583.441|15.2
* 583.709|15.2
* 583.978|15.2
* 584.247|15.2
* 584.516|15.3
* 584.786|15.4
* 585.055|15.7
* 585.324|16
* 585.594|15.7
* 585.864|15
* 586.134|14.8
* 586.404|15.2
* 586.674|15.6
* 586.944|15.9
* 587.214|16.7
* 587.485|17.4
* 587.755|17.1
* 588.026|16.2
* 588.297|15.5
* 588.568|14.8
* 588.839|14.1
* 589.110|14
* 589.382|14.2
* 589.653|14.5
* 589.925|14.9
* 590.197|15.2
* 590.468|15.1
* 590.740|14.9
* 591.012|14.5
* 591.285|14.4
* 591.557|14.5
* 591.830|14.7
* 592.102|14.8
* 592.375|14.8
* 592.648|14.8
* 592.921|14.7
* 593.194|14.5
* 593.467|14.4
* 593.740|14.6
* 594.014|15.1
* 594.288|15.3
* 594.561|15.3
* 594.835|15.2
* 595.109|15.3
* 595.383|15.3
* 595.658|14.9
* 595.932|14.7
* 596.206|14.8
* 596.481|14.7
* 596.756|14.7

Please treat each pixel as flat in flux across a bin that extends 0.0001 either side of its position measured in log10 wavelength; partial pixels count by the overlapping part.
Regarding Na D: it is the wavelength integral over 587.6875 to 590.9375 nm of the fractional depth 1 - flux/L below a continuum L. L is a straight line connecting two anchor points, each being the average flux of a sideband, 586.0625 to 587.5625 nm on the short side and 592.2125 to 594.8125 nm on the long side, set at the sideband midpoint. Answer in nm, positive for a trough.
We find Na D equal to 0.113 nm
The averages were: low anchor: 15.9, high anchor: 14.8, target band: 15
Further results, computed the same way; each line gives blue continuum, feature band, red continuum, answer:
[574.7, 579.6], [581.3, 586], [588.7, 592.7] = -0.11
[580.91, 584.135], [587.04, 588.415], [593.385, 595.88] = -0.11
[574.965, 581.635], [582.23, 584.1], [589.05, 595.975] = -0.01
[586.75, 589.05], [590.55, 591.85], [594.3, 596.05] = 0.08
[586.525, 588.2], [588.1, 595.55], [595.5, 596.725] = 0.37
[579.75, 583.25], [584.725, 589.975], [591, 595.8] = -0.07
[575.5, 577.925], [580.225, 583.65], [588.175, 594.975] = -0.05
